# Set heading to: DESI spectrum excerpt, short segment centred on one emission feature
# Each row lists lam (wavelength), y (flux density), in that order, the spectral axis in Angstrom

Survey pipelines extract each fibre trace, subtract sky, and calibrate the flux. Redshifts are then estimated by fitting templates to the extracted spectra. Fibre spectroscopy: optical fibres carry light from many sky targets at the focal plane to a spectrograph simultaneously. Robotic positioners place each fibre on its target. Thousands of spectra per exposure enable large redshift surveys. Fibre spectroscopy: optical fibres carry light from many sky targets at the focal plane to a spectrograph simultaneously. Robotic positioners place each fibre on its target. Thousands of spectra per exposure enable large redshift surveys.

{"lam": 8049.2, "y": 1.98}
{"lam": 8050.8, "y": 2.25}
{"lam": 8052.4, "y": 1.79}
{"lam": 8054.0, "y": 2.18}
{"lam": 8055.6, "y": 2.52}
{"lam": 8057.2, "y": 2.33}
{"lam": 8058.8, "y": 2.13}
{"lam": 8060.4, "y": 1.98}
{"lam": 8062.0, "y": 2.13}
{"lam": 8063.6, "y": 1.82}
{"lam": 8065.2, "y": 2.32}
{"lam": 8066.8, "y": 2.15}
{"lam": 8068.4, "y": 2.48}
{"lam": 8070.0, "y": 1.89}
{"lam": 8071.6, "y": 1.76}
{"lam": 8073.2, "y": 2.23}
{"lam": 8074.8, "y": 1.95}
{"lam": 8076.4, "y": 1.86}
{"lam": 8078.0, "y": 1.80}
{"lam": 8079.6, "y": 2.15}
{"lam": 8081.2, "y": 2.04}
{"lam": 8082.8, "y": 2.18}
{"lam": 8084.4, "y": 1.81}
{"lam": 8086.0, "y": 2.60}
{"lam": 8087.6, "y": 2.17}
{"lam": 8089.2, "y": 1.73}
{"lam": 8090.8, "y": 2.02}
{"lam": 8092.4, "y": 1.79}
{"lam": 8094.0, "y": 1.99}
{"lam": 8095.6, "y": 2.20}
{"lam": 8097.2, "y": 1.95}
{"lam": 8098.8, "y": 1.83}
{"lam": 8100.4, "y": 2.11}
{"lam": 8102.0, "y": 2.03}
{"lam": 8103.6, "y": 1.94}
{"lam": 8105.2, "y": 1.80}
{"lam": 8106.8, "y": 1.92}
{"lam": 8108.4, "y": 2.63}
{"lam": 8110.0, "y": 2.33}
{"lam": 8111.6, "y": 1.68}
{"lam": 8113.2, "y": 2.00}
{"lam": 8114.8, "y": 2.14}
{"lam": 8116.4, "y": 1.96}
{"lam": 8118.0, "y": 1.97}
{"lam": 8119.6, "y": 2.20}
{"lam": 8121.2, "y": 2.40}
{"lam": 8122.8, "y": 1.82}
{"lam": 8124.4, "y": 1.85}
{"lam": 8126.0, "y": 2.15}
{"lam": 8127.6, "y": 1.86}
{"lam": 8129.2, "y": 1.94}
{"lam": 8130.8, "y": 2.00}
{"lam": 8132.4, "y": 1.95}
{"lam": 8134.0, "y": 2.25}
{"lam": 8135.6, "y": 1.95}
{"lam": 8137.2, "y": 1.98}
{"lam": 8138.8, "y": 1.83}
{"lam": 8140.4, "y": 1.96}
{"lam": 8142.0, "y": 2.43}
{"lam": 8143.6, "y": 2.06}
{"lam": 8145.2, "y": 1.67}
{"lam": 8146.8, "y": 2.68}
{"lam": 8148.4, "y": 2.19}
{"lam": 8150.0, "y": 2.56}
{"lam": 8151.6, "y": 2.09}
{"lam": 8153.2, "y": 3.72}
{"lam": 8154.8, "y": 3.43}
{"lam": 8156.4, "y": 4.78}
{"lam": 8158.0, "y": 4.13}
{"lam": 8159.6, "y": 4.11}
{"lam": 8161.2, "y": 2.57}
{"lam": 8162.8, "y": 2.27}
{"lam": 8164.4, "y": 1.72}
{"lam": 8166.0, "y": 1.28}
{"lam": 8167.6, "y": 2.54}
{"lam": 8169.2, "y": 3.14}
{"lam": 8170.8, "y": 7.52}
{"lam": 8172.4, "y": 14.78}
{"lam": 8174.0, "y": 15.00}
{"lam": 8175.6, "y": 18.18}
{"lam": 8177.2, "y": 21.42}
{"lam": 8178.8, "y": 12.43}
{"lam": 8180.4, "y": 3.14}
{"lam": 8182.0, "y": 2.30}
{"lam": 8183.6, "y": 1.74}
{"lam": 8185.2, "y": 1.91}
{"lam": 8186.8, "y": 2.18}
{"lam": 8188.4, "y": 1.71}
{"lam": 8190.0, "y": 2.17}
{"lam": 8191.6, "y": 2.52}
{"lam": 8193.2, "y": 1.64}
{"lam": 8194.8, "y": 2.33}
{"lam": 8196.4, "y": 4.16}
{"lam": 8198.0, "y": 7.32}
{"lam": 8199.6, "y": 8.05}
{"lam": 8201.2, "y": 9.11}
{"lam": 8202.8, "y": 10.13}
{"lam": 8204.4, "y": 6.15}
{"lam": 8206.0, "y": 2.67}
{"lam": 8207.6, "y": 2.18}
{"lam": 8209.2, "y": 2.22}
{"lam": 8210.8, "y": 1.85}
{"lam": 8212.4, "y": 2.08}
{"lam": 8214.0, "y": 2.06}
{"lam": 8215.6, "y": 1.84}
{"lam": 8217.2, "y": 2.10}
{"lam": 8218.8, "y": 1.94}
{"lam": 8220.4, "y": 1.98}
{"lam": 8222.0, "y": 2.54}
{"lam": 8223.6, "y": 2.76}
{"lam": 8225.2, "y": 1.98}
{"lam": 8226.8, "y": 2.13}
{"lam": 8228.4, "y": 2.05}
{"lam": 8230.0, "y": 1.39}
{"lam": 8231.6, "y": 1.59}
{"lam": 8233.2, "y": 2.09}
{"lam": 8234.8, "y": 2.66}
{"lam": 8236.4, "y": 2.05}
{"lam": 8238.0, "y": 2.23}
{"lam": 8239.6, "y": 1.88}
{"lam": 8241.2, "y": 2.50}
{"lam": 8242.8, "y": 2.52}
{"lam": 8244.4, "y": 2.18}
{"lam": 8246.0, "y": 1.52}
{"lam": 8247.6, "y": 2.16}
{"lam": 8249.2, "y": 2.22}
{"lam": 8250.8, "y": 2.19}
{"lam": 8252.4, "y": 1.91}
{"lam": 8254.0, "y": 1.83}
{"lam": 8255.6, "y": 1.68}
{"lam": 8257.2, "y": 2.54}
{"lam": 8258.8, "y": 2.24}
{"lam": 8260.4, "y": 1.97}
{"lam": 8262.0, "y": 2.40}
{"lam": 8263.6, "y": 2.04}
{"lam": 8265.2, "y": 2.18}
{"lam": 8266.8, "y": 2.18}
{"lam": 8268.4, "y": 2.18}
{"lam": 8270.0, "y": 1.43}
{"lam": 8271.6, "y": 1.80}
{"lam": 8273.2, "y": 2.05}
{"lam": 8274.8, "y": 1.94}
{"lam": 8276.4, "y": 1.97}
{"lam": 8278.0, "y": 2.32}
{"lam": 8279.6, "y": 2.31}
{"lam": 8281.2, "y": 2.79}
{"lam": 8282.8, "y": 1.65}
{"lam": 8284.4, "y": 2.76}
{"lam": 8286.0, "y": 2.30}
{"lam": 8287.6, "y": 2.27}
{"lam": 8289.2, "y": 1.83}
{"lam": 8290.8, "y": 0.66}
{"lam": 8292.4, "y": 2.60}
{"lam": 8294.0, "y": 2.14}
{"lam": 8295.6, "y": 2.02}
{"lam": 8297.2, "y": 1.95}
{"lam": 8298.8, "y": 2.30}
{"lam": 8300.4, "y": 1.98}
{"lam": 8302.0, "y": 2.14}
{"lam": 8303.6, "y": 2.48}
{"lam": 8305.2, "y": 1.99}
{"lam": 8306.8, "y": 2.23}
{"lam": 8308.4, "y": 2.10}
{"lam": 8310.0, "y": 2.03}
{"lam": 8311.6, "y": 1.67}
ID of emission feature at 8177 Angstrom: Halpha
